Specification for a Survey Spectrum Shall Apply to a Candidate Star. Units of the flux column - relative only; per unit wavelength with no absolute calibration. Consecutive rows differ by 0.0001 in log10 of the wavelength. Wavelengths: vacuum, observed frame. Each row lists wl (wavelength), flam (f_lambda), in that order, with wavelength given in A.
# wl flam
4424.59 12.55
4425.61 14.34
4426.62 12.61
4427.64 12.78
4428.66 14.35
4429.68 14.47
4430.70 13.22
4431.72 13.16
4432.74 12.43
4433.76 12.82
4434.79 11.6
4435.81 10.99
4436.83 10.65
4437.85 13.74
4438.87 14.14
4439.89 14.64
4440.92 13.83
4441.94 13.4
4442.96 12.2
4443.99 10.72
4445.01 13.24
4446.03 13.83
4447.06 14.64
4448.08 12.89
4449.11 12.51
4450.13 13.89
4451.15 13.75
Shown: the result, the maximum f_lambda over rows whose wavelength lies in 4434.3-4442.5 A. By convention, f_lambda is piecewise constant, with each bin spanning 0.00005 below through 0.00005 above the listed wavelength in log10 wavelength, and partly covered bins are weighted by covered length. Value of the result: 14.64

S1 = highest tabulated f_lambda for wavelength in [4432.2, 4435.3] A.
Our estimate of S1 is 12.82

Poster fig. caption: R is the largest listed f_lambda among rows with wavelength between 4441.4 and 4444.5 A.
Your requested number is 13.4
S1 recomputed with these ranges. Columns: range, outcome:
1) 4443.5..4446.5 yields 13.83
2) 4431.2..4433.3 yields 13.16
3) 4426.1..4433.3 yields 14.47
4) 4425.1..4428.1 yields 14.34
